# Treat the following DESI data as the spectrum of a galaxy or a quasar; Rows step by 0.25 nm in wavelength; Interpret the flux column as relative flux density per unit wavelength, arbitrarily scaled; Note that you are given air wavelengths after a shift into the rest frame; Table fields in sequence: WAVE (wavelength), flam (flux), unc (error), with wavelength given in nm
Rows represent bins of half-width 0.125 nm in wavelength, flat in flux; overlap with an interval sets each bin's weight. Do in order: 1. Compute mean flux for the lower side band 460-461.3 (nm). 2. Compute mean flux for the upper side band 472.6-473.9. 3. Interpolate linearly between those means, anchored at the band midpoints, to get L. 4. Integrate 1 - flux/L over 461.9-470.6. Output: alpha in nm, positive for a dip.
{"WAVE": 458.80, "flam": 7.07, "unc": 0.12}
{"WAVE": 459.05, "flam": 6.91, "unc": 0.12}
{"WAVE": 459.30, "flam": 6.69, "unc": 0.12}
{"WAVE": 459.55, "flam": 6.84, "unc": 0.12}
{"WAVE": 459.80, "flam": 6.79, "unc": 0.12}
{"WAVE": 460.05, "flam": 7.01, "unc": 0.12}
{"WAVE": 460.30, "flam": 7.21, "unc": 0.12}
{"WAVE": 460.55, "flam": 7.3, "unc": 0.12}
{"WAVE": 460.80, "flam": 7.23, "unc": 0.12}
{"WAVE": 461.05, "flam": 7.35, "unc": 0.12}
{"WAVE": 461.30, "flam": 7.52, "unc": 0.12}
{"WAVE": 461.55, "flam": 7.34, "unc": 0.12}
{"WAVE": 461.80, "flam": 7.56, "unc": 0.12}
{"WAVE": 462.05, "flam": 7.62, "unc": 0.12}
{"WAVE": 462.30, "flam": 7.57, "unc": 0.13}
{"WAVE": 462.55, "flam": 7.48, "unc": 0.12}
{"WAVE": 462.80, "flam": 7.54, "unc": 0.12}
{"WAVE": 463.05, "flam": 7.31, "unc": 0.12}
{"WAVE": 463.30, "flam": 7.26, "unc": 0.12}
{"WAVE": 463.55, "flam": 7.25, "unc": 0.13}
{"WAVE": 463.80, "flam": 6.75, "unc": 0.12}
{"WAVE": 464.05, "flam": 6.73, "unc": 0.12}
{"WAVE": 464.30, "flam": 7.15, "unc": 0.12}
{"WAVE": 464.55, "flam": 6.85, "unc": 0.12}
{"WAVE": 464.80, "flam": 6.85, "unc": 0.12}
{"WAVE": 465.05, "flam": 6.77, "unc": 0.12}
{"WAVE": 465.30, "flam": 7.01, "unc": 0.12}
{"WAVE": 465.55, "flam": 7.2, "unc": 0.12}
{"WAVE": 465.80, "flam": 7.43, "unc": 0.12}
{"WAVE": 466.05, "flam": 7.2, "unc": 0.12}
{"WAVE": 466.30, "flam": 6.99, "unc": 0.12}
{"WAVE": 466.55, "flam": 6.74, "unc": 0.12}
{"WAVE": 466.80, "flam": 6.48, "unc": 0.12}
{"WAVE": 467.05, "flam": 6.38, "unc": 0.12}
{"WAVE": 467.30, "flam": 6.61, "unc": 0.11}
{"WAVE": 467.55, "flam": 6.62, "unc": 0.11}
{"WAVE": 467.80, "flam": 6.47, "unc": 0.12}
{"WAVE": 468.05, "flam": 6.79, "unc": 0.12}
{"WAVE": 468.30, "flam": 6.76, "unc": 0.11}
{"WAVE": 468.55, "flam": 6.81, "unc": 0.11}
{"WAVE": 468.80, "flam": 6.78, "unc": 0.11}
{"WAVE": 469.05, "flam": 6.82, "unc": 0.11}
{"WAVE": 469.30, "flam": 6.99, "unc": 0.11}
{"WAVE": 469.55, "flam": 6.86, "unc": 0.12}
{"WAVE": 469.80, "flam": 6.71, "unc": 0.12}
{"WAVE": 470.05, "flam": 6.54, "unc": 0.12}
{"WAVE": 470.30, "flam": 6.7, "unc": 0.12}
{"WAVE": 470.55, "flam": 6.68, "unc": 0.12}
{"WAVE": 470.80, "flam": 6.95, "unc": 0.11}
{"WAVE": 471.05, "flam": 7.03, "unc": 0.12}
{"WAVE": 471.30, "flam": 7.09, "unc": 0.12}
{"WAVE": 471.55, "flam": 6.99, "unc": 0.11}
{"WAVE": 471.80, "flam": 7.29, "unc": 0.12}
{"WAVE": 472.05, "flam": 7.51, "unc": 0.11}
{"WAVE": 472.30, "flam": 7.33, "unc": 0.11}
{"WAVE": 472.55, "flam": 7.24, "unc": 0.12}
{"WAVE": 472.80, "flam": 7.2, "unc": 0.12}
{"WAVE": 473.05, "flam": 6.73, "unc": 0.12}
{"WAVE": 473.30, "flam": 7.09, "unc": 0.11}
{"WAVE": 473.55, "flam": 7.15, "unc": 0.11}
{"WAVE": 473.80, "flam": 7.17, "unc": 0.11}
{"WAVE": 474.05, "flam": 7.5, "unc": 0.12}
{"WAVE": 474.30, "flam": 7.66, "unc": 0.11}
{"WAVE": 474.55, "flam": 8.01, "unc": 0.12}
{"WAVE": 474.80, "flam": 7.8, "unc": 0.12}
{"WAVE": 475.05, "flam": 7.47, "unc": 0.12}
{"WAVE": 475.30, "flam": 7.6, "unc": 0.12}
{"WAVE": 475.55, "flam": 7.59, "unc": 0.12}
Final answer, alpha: 0.29 nm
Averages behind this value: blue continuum 7.26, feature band 6.94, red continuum 7.08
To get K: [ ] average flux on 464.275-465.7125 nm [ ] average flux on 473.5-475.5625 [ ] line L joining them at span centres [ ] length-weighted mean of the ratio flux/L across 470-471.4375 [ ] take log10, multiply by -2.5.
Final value 0.073 mag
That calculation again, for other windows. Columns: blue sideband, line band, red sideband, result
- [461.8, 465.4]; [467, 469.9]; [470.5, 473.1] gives 0.06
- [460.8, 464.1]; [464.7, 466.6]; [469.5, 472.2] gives 0.02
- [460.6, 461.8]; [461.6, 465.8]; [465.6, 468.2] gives -0.01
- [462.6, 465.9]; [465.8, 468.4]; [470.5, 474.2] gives 0.06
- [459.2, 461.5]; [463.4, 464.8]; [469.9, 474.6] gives 0.03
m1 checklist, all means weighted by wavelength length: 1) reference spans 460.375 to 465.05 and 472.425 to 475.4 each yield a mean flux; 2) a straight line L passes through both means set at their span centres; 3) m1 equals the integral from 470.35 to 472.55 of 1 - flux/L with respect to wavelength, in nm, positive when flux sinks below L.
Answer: 0.075 nm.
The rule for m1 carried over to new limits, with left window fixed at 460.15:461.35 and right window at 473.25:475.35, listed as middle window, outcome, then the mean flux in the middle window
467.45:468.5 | 0.10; 6.67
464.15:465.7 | 0.08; 6.98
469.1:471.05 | 0.17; 6.79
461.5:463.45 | -0.04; 7.46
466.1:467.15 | 0.10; 6.69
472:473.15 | 0.04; 7.19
